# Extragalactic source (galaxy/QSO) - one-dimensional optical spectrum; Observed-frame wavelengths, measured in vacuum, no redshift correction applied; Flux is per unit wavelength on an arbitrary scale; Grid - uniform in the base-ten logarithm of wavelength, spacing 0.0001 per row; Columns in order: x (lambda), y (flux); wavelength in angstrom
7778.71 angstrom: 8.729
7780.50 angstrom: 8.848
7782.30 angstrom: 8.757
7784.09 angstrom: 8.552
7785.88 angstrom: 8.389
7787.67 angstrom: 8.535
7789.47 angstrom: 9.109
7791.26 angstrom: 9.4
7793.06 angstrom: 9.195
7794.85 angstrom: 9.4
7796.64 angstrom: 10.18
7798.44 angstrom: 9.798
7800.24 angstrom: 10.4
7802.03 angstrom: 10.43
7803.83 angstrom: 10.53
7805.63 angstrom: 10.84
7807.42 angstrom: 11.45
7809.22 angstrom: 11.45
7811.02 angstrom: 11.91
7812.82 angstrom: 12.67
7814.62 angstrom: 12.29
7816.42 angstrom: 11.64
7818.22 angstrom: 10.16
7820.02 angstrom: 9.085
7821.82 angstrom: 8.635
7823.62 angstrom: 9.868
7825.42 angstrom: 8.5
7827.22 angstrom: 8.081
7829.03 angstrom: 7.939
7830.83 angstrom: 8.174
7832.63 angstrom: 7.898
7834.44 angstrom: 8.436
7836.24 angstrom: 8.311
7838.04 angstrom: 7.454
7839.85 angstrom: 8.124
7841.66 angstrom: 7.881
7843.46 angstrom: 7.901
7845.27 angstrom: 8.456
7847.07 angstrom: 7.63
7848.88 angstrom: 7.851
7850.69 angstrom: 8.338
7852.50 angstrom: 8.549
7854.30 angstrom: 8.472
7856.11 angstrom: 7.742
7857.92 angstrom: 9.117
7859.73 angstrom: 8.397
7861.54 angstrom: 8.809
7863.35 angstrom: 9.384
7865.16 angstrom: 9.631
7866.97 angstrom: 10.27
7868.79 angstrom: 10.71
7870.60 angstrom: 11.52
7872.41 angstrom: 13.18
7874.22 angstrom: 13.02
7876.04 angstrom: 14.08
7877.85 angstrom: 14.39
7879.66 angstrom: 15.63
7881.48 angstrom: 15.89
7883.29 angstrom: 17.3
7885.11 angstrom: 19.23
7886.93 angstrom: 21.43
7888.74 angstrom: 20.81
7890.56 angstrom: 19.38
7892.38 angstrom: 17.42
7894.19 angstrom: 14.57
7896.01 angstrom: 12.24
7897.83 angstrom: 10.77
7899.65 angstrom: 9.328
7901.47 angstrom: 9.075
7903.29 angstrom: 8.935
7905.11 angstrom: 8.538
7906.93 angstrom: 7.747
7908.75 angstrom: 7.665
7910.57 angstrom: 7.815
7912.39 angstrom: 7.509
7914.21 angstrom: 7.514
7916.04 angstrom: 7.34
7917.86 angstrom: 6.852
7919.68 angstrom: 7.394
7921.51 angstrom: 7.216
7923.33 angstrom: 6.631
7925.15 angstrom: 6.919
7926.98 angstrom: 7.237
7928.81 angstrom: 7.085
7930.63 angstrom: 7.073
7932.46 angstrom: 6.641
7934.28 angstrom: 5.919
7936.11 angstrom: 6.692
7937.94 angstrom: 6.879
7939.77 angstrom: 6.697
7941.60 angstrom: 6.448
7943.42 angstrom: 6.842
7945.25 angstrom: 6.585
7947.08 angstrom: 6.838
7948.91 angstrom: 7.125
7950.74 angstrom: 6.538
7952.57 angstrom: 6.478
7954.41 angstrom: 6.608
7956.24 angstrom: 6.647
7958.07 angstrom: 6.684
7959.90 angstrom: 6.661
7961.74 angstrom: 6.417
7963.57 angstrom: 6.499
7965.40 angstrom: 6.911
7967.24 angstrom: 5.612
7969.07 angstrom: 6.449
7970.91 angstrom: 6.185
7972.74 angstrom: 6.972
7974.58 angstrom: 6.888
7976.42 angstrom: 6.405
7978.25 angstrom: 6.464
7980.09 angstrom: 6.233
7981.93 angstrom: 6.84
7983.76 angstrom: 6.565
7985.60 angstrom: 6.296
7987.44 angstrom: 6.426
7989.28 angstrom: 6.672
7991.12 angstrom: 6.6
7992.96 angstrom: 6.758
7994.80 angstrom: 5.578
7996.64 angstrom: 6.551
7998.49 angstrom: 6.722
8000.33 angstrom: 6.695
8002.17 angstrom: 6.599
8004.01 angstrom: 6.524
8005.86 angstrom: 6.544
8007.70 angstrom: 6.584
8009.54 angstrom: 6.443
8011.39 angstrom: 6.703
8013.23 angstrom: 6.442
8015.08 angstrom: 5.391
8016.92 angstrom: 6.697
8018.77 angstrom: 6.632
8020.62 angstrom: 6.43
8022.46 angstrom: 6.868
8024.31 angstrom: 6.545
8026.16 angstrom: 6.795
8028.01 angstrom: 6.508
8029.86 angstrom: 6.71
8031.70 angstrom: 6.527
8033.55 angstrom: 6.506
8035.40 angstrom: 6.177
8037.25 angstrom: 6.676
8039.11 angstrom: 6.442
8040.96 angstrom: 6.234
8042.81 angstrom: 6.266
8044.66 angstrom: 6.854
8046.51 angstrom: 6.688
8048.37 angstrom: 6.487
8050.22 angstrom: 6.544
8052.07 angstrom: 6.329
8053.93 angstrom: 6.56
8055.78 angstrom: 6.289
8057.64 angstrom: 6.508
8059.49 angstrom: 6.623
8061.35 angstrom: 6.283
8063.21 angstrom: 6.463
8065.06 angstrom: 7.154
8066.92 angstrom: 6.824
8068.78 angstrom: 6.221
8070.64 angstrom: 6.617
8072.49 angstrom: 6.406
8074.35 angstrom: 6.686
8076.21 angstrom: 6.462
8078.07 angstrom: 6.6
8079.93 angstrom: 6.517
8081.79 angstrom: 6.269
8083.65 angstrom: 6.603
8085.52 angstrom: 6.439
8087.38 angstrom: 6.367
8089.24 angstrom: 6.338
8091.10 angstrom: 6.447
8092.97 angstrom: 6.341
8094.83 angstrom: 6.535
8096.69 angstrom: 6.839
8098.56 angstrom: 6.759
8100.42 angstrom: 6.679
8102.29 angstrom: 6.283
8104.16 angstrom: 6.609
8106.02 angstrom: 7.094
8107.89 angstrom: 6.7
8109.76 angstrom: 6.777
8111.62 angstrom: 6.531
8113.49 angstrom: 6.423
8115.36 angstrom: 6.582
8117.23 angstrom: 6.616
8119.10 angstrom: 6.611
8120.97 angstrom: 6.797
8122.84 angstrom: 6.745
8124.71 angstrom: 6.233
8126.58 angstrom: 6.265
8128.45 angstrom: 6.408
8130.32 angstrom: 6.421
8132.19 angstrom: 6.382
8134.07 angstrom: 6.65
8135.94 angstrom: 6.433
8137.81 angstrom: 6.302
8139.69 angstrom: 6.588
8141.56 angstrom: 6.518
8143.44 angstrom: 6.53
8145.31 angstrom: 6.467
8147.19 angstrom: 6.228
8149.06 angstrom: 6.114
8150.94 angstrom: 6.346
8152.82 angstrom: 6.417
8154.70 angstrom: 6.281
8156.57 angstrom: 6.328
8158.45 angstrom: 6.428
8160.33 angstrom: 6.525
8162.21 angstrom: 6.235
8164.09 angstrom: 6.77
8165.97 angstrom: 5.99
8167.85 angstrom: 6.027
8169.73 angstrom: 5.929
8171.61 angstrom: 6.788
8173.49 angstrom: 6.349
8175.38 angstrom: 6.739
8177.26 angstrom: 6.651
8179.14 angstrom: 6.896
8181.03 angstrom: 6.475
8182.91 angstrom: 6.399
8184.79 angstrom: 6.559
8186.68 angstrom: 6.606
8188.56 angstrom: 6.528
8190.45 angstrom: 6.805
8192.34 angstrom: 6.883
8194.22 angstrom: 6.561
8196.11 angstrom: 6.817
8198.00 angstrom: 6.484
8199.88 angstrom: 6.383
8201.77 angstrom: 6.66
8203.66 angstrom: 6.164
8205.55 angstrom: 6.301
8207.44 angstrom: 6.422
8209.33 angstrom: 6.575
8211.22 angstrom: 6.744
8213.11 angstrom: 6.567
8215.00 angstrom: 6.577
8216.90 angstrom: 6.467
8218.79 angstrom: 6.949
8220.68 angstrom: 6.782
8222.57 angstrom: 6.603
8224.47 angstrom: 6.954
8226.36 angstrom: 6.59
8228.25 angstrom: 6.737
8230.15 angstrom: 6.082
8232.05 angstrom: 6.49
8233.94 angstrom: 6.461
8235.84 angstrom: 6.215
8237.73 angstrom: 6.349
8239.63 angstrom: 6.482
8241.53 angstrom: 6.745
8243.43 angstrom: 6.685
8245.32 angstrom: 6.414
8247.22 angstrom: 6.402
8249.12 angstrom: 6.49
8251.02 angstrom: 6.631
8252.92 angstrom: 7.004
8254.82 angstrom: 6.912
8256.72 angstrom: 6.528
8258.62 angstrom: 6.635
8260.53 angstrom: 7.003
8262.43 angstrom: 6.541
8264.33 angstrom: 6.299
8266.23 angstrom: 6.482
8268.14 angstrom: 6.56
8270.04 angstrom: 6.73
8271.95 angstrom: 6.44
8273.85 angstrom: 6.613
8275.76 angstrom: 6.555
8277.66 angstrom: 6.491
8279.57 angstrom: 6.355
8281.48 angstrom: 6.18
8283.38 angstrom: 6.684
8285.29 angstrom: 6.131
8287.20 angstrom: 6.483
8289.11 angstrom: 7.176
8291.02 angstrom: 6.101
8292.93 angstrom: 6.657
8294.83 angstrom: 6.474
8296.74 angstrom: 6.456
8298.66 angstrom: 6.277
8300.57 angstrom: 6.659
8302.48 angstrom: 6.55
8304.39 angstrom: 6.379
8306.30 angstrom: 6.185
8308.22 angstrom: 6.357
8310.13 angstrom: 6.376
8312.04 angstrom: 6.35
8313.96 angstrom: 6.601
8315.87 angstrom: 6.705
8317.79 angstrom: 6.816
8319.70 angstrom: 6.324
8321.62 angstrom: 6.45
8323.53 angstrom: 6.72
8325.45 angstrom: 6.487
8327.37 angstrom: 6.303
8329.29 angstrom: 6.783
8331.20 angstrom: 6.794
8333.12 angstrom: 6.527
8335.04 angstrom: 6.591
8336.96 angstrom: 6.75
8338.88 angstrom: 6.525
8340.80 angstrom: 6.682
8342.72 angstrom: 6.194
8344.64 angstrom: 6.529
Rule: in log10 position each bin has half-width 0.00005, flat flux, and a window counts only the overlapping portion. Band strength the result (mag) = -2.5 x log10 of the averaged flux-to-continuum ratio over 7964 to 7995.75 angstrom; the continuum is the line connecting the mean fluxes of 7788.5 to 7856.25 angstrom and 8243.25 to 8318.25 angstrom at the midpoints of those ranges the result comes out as 0.28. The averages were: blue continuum 9.34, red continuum 6.53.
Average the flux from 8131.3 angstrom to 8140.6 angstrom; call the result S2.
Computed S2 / 6.47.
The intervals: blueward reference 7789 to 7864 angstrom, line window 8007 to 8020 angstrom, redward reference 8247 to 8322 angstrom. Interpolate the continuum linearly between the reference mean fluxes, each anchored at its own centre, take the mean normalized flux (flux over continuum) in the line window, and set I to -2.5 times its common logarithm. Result 0.26 mag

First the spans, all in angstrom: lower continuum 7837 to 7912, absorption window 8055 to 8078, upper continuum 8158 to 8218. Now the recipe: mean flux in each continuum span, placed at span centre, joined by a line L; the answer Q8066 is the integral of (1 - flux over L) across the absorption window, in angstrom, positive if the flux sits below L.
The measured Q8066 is 5.0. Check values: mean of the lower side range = 11.3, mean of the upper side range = 6.51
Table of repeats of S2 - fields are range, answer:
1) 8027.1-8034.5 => 6.57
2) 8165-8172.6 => 6.19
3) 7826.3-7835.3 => 8.1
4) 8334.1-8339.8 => 6.62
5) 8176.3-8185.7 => 6.6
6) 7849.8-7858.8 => 8.45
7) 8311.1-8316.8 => 6.55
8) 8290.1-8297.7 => 6.43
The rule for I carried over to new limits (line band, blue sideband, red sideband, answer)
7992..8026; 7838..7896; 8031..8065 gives 0.18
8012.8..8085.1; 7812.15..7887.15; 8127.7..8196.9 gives 0.21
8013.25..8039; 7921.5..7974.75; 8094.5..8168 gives 0.02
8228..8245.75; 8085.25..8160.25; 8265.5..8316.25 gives 0.00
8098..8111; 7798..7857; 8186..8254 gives 0.10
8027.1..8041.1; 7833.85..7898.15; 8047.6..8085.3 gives 0.14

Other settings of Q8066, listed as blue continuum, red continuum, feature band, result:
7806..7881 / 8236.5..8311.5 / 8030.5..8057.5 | 5.97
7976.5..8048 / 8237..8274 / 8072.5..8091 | 0.17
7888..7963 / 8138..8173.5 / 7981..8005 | 3.91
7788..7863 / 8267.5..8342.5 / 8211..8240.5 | 1.74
